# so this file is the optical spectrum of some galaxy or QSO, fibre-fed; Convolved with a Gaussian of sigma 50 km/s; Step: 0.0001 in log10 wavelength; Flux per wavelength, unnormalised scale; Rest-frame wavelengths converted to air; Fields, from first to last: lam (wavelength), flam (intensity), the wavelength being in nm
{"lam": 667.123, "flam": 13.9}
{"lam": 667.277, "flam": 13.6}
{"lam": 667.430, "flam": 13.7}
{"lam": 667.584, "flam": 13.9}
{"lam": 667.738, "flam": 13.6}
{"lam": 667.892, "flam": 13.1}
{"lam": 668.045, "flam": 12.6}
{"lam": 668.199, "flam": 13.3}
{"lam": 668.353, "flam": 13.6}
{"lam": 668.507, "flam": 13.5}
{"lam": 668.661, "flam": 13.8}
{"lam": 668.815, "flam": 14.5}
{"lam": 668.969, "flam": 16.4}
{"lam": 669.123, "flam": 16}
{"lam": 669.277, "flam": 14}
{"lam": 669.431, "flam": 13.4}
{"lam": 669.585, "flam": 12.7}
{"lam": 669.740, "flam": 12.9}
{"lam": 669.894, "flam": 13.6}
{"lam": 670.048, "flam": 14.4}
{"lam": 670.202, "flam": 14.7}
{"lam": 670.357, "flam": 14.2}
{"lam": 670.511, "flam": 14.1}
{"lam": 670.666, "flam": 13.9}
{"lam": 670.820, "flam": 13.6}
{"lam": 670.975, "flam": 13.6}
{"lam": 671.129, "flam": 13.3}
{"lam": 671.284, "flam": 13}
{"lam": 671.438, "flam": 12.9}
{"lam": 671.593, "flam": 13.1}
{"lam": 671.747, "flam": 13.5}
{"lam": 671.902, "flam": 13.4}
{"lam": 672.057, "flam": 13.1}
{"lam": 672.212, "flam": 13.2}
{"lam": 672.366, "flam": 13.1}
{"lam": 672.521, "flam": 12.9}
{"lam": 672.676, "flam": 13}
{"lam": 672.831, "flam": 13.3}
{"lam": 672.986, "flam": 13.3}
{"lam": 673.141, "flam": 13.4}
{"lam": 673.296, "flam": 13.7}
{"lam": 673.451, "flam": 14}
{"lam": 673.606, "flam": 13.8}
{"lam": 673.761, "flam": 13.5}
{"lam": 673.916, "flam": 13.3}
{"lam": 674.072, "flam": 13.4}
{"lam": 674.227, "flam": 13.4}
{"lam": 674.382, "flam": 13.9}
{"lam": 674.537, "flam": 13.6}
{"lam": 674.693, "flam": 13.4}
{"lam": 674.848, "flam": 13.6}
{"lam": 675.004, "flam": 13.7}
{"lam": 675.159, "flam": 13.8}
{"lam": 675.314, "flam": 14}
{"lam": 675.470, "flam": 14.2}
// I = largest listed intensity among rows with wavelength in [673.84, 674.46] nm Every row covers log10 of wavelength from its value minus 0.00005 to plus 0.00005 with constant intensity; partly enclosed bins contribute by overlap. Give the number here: 13.9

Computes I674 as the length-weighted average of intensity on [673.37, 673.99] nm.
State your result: 13.7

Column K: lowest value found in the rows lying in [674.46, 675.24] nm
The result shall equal 13.4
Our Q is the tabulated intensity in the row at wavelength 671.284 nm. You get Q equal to 13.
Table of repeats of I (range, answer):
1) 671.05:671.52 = 13.3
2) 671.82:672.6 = 13.4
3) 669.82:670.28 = 14.7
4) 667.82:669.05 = 16.4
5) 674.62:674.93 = 13.6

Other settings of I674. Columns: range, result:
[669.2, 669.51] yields 13.7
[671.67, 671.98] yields 13.4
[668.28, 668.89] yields 13.8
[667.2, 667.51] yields 13.7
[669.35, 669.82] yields 13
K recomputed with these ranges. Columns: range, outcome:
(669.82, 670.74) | 13.6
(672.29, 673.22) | 12.9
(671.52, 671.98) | 13.1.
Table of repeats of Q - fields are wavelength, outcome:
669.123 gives 16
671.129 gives 13.3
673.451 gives 14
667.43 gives 13.7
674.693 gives 13.4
